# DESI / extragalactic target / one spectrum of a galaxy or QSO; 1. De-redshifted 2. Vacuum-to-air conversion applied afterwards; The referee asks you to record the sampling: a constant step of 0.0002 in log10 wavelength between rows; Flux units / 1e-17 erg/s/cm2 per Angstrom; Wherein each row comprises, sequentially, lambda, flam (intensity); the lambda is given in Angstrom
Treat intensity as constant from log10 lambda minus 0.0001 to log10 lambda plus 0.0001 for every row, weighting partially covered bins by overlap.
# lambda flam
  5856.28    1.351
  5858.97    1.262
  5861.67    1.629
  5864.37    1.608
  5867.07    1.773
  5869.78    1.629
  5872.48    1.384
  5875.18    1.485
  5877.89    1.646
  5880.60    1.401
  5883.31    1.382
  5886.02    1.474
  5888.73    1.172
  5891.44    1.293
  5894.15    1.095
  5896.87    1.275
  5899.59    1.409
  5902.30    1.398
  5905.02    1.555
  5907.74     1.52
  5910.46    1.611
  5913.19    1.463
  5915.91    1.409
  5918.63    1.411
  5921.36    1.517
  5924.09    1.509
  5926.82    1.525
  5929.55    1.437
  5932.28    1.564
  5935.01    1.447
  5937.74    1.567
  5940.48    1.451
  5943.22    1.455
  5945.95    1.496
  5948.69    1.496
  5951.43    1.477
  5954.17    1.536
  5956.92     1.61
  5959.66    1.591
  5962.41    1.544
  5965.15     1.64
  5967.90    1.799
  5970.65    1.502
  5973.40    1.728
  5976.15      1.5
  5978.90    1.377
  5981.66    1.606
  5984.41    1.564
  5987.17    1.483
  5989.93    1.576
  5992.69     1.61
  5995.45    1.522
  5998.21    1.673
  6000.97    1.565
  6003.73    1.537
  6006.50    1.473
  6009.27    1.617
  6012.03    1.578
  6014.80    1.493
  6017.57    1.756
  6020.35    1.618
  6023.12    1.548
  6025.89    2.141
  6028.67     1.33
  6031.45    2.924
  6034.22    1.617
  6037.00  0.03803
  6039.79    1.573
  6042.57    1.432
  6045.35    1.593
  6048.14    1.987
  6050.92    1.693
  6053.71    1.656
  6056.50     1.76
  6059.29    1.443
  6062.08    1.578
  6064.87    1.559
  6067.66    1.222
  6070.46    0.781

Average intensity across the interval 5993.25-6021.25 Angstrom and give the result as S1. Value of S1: 1.58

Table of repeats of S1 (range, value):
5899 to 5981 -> 1.52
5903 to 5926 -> 1.5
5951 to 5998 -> 1.57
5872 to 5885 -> 1.46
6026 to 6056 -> 1.61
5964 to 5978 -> 1.63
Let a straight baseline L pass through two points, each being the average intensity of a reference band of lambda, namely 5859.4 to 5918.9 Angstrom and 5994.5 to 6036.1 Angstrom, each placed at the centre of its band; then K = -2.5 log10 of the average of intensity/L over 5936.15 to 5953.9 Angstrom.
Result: 0.04 mag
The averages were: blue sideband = 1.45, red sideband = 1.68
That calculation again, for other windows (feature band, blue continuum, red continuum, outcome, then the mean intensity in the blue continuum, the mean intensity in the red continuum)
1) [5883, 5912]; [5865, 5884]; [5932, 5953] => 0.10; 1.54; 1.49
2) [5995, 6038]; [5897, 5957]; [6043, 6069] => -0.03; 1.49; 1.6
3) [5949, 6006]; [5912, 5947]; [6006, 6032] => 0.03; 1.48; 1.72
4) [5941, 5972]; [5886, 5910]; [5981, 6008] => -0.05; 1.36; 1.56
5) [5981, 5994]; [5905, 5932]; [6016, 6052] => 0.01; 1.5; 1.63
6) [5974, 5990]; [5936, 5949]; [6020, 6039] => 0.01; 1.49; 1.6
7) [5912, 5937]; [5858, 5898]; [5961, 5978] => 0.03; 1.44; 1.61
